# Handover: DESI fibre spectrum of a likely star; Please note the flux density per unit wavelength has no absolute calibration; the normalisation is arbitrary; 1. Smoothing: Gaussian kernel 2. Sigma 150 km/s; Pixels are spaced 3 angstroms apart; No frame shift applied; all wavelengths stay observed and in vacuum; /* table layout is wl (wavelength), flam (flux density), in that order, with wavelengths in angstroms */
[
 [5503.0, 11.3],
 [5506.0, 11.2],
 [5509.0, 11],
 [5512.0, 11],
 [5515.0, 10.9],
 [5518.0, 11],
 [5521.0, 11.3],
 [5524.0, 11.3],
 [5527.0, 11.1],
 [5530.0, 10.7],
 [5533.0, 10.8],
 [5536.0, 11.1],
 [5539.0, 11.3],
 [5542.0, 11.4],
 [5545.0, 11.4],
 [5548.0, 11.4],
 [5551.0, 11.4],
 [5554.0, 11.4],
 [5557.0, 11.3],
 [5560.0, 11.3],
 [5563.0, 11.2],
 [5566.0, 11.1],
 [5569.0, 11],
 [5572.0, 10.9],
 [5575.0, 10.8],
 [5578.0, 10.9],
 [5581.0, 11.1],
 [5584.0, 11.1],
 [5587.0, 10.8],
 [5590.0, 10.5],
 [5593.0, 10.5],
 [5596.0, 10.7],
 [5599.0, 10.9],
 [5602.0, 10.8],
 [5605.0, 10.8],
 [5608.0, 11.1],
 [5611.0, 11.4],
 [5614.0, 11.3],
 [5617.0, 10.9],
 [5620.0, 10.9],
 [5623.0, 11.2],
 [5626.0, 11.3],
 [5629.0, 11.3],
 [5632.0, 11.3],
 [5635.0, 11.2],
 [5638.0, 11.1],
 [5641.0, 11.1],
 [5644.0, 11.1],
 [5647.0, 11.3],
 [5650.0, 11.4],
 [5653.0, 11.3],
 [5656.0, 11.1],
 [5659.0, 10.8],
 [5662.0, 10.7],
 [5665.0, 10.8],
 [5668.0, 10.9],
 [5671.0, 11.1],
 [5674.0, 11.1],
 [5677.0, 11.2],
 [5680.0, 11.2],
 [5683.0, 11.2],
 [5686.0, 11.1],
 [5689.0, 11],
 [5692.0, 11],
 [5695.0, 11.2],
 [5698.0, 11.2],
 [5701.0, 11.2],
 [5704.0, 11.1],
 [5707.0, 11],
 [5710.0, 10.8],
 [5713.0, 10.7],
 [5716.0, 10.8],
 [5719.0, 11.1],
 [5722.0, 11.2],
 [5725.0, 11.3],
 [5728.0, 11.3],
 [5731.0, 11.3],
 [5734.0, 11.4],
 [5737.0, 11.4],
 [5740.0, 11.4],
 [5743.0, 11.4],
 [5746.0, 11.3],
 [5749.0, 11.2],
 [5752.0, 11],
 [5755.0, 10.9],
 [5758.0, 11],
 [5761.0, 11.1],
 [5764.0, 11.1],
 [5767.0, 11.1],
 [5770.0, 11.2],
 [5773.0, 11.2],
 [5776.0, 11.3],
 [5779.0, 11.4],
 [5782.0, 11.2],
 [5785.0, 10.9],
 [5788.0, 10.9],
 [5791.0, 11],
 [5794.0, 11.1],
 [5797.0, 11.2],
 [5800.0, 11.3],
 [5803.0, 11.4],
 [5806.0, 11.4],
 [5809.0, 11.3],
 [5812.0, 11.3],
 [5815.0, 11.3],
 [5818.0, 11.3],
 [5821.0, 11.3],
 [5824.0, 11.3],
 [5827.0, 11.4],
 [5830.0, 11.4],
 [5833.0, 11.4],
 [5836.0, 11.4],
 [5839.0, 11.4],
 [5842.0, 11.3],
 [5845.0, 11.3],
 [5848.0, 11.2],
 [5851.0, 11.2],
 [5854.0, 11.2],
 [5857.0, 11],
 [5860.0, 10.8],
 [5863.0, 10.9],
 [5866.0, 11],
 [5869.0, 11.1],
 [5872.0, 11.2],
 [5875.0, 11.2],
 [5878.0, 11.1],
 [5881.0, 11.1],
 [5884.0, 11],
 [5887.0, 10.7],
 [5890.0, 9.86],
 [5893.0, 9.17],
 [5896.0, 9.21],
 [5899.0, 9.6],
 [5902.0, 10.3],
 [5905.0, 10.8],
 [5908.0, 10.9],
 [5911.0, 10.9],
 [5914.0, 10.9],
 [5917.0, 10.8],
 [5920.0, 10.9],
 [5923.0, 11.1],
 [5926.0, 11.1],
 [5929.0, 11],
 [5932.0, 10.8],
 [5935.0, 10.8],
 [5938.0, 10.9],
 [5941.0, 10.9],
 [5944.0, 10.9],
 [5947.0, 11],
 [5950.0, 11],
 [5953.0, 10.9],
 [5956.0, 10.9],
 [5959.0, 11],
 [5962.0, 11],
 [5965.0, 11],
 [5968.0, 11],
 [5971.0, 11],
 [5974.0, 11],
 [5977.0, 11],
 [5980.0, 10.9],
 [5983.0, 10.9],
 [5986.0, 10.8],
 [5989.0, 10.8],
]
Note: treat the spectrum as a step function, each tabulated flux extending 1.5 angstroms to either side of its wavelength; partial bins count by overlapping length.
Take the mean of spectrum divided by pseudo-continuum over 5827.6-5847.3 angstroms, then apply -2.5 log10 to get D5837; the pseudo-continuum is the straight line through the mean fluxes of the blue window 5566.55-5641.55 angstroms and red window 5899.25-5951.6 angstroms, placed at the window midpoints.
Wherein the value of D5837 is -0.05 mag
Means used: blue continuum 11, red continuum 10.9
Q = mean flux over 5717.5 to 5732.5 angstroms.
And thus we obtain 11.2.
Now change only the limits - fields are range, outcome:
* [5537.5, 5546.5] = 11.4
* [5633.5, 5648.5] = 11.2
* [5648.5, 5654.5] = 11.4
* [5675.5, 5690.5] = 11.1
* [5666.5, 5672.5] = 11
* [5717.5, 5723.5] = 11.1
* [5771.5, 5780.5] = 11.3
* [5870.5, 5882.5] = 11.1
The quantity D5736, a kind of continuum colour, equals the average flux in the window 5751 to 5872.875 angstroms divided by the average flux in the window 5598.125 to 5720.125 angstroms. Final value 1.01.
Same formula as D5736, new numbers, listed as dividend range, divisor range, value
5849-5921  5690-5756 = 0.96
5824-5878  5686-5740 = 1.01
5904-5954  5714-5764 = 0.98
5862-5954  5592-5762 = 0.97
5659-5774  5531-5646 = 1.00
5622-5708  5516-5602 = 1.01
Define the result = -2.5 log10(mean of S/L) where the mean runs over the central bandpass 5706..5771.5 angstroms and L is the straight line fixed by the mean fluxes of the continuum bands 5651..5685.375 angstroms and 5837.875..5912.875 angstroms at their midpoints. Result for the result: -0.02 mag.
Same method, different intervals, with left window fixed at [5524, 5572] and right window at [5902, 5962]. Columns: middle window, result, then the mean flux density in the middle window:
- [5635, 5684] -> 0.002 mag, 11.1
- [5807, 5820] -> -0.030 mag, 11.3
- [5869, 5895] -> 0.028 mag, 10.7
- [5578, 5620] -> 0.023 mag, 10.9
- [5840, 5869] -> -0.014 mag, 11.1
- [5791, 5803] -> -0.019 mag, 11.2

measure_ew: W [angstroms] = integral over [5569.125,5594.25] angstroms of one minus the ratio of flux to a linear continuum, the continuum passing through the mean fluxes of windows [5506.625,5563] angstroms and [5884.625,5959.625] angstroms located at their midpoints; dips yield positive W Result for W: 0.6 angstroms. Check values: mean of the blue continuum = 11.2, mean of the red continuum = 10.7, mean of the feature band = 10.8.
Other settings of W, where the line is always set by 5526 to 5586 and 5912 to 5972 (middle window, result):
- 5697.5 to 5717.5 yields 0.2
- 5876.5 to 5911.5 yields 1.9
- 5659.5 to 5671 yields 0.2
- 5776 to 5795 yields -0.1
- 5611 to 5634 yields -0.2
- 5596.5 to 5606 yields 0.2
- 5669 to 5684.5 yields -0.1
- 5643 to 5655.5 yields -0.2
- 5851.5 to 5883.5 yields -0.2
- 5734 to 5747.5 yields -0.4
